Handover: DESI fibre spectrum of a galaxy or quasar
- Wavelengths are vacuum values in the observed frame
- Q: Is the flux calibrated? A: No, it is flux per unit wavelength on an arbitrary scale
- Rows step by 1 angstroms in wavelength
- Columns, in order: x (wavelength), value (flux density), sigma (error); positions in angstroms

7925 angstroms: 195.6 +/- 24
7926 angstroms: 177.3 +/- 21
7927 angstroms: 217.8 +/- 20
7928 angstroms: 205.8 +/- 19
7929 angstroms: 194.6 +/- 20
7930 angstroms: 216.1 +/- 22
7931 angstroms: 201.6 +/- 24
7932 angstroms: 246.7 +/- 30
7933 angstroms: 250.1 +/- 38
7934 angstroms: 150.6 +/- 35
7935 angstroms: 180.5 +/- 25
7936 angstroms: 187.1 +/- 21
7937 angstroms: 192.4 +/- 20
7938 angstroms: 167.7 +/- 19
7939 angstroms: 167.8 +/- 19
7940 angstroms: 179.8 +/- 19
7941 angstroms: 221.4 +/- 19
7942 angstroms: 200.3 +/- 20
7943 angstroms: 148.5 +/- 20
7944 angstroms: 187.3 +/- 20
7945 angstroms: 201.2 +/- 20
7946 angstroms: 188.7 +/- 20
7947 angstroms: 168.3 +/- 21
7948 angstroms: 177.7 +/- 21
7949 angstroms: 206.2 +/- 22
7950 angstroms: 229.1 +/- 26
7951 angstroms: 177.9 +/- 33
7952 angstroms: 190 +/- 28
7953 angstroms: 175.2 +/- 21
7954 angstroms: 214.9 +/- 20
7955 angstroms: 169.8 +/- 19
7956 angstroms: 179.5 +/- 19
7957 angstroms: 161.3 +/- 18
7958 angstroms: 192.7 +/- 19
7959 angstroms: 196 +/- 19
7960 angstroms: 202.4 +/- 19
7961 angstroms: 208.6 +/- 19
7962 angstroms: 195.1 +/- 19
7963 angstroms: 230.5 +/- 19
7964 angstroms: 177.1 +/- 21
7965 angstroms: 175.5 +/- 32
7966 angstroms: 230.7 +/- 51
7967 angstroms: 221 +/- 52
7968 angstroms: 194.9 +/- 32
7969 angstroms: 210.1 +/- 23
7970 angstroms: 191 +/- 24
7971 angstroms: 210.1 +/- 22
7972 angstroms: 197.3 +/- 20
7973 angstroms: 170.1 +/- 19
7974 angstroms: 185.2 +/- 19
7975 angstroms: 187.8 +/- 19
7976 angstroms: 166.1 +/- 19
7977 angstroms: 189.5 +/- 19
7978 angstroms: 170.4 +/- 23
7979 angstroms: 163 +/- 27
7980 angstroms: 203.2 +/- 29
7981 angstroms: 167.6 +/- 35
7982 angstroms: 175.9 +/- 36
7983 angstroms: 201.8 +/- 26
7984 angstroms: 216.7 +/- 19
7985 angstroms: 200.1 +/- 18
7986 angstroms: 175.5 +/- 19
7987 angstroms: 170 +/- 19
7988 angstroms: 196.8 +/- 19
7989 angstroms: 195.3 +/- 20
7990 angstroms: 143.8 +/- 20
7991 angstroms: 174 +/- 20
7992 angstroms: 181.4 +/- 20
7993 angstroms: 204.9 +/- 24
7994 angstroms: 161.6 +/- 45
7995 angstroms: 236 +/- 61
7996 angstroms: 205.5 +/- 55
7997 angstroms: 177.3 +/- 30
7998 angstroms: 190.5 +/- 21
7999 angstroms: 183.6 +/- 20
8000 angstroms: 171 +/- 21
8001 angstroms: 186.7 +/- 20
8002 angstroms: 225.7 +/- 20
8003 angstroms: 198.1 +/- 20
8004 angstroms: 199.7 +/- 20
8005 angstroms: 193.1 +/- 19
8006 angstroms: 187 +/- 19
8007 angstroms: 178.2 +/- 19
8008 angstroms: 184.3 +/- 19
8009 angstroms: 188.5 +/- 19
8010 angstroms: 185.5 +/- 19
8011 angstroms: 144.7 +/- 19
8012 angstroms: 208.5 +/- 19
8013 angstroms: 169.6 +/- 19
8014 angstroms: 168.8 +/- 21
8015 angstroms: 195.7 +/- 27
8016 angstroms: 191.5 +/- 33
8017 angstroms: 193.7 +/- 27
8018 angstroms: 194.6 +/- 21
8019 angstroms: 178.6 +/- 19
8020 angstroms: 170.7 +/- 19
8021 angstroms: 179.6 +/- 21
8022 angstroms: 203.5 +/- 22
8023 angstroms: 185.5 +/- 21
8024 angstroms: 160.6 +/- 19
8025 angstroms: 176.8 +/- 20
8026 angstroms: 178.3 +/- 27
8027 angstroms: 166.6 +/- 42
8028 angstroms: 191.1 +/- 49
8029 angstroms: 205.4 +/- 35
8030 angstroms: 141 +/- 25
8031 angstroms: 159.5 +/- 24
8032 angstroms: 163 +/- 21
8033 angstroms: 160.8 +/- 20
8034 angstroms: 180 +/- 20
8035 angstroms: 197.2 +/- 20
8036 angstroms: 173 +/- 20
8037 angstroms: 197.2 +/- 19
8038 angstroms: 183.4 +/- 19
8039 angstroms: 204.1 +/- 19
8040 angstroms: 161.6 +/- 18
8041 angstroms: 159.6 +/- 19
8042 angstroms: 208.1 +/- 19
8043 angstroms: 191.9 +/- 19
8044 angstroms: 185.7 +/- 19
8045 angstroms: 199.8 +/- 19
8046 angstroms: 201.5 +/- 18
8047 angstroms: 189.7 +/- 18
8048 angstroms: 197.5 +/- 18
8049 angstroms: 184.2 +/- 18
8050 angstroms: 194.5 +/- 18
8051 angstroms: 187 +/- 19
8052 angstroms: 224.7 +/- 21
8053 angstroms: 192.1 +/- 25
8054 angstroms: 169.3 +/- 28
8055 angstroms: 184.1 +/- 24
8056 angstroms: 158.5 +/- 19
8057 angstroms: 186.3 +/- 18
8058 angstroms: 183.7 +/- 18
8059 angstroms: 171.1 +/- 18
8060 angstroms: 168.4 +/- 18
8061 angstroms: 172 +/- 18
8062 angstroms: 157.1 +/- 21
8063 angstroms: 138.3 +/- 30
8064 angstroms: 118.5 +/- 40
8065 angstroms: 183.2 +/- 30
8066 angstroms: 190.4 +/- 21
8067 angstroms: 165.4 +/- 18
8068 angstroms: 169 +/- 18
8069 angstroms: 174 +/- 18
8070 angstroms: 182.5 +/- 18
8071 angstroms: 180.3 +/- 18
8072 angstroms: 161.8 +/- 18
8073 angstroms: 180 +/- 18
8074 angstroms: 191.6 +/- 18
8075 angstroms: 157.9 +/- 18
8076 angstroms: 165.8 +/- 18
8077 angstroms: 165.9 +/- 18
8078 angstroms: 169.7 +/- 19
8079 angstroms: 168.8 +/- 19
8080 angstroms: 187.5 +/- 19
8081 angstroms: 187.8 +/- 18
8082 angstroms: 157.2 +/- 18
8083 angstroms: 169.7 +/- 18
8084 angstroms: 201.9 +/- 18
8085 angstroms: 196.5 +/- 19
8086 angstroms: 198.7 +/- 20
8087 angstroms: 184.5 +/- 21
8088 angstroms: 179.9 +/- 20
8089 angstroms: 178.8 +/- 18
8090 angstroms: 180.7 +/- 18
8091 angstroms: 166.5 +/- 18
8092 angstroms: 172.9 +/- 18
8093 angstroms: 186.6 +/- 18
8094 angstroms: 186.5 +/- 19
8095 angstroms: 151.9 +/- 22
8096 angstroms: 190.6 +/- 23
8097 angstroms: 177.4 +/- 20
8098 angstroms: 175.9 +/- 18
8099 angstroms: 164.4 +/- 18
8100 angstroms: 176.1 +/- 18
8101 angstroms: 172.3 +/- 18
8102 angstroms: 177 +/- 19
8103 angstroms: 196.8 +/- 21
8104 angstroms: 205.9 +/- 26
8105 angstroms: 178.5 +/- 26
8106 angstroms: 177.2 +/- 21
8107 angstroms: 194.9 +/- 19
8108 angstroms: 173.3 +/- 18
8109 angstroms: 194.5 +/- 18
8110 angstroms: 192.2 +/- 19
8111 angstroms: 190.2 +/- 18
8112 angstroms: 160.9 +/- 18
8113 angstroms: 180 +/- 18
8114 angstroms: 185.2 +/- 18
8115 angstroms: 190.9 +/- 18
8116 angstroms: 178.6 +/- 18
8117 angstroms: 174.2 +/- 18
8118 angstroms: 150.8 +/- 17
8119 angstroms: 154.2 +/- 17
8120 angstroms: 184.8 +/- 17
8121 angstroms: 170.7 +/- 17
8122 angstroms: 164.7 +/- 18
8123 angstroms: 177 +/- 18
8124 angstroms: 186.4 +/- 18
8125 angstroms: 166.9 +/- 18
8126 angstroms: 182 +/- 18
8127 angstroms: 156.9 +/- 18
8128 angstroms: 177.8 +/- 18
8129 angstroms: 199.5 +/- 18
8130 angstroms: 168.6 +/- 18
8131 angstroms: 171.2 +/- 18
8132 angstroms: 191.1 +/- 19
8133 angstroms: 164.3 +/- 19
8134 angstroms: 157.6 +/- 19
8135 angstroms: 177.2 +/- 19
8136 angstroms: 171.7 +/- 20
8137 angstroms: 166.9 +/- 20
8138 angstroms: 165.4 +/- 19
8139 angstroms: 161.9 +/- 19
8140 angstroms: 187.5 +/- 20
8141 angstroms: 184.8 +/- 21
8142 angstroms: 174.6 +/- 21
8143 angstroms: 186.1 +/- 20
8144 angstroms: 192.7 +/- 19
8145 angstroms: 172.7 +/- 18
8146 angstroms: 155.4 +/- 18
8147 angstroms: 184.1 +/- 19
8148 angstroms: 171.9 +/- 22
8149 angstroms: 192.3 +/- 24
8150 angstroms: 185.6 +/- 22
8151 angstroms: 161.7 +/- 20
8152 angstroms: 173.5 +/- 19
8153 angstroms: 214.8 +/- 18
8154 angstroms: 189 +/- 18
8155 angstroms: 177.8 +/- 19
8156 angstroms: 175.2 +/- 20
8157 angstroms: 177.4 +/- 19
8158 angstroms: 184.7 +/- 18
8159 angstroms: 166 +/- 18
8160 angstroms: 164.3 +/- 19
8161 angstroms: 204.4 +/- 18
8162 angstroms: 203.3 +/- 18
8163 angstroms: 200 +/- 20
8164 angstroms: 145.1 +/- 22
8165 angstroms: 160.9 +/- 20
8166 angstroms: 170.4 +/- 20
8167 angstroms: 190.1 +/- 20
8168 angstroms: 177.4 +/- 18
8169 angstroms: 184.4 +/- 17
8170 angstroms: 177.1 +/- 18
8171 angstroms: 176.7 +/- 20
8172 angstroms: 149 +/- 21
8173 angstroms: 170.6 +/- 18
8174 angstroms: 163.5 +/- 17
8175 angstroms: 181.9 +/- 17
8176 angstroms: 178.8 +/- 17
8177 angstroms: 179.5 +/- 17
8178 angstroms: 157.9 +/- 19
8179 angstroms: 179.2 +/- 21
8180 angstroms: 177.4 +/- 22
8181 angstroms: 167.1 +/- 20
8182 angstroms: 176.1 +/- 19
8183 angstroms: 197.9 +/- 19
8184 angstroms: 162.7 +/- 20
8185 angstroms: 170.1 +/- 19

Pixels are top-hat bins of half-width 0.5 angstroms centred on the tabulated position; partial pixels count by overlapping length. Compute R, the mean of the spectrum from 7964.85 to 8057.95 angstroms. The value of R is 186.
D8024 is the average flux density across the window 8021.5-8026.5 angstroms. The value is 181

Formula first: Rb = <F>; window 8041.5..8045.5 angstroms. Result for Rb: 196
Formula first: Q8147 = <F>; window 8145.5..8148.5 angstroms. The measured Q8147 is 170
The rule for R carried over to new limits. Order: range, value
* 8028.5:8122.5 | 178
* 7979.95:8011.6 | 187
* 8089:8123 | 178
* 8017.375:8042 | 179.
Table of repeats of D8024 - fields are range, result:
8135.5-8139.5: 166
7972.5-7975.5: 181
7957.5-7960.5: 197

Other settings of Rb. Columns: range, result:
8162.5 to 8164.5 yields 173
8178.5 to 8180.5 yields 178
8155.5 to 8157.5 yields 176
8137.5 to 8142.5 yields 175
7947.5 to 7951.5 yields 198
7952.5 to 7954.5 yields 195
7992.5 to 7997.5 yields 197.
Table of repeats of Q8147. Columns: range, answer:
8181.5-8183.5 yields 187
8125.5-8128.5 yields 172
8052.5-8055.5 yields 182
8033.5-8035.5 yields 189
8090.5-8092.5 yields 170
